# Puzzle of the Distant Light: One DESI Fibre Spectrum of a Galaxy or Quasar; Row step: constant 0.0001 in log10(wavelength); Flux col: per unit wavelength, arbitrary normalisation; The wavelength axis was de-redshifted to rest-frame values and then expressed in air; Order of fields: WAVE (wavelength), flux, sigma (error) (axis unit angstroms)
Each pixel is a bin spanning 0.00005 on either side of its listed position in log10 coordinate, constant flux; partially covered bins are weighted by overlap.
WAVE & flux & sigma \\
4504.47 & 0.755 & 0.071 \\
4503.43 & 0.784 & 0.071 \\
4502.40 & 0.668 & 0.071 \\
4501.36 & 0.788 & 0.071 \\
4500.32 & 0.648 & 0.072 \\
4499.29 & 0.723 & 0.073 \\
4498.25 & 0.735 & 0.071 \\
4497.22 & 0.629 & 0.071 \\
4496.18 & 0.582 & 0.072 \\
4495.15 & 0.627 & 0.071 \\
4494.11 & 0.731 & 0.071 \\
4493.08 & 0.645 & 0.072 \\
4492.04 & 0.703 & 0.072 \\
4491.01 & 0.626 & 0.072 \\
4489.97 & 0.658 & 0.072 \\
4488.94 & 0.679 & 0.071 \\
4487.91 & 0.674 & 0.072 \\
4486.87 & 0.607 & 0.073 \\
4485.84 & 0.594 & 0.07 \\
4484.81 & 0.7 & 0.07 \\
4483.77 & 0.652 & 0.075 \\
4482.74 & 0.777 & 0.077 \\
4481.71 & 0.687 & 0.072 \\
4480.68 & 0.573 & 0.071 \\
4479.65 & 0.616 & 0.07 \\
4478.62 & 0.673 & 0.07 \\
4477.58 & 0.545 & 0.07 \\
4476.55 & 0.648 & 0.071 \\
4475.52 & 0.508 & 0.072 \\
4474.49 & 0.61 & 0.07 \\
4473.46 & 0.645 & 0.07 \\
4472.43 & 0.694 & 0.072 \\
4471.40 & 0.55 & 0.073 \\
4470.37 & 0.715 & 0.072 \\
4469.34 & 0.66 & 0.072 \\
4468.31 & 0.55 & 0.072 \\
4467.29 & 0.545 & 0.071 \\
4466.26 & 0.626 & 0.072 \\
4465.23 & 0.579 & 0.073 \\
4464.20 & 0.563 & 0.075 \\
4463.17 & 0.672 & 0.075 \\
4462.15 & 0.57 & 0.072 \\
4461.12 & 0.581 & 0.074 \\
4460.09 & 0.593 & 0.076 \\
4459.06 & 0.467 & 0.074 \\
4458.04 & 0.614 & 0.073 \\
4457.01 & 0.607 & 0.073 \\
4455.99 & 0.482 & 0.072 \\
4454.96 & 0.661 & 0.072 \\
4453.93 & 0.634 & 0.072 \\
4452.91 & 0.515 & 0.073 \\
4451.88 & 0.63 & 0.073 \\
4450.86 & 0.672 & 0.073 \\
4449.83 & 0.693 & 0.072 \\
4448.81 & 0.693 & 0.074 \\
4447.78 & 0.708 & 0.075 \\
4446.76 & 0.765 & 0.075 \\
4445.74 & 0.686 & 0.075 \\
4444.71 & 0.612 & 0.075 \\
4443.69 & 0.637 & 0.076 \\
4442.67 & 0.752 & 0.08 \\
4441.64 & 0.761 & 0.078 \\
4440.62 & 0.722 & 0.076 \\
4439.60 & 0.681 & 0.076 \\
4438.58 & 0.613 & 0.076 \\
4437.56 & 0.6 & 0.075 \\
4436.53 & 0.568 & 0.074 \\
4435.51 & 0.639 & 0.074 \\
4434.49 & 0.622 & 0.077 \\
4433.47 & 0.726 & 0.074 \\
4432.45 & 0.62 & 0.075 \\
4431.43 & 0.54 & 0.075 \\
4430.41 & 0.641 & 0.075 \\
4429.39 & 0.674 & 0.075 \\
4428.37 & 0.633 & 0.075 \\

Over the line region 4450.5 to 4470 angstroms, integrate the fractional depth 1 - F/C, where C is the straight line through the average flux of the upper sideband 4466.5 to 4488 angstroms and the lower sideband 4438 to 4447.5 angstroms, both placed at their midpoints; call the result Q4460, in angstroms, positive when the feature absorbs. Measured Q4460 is 2.04 angstroms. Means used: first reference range 0.693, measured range 0.591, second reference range 0.629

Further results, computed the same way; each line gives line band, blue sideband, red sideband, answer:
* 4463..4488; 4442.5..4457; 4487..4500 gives 1.3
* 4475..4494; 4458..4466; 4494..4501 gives -0.3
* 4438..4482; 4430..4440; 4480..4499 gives 0.9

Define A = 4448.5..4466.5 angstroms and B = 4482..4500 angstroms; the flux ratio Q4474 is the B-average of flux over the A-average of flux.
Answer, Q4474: 1.1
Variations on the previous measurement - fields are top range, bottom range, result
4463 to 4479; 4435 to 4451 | 0.90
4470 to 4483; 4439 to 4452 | 0.91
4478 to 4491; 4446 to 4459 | 1.03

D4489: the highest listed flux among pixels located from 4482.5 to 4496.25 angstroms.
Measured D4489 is 0.777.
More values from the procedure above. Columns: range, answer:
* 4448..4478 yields 0.715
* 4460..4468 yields 0.672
